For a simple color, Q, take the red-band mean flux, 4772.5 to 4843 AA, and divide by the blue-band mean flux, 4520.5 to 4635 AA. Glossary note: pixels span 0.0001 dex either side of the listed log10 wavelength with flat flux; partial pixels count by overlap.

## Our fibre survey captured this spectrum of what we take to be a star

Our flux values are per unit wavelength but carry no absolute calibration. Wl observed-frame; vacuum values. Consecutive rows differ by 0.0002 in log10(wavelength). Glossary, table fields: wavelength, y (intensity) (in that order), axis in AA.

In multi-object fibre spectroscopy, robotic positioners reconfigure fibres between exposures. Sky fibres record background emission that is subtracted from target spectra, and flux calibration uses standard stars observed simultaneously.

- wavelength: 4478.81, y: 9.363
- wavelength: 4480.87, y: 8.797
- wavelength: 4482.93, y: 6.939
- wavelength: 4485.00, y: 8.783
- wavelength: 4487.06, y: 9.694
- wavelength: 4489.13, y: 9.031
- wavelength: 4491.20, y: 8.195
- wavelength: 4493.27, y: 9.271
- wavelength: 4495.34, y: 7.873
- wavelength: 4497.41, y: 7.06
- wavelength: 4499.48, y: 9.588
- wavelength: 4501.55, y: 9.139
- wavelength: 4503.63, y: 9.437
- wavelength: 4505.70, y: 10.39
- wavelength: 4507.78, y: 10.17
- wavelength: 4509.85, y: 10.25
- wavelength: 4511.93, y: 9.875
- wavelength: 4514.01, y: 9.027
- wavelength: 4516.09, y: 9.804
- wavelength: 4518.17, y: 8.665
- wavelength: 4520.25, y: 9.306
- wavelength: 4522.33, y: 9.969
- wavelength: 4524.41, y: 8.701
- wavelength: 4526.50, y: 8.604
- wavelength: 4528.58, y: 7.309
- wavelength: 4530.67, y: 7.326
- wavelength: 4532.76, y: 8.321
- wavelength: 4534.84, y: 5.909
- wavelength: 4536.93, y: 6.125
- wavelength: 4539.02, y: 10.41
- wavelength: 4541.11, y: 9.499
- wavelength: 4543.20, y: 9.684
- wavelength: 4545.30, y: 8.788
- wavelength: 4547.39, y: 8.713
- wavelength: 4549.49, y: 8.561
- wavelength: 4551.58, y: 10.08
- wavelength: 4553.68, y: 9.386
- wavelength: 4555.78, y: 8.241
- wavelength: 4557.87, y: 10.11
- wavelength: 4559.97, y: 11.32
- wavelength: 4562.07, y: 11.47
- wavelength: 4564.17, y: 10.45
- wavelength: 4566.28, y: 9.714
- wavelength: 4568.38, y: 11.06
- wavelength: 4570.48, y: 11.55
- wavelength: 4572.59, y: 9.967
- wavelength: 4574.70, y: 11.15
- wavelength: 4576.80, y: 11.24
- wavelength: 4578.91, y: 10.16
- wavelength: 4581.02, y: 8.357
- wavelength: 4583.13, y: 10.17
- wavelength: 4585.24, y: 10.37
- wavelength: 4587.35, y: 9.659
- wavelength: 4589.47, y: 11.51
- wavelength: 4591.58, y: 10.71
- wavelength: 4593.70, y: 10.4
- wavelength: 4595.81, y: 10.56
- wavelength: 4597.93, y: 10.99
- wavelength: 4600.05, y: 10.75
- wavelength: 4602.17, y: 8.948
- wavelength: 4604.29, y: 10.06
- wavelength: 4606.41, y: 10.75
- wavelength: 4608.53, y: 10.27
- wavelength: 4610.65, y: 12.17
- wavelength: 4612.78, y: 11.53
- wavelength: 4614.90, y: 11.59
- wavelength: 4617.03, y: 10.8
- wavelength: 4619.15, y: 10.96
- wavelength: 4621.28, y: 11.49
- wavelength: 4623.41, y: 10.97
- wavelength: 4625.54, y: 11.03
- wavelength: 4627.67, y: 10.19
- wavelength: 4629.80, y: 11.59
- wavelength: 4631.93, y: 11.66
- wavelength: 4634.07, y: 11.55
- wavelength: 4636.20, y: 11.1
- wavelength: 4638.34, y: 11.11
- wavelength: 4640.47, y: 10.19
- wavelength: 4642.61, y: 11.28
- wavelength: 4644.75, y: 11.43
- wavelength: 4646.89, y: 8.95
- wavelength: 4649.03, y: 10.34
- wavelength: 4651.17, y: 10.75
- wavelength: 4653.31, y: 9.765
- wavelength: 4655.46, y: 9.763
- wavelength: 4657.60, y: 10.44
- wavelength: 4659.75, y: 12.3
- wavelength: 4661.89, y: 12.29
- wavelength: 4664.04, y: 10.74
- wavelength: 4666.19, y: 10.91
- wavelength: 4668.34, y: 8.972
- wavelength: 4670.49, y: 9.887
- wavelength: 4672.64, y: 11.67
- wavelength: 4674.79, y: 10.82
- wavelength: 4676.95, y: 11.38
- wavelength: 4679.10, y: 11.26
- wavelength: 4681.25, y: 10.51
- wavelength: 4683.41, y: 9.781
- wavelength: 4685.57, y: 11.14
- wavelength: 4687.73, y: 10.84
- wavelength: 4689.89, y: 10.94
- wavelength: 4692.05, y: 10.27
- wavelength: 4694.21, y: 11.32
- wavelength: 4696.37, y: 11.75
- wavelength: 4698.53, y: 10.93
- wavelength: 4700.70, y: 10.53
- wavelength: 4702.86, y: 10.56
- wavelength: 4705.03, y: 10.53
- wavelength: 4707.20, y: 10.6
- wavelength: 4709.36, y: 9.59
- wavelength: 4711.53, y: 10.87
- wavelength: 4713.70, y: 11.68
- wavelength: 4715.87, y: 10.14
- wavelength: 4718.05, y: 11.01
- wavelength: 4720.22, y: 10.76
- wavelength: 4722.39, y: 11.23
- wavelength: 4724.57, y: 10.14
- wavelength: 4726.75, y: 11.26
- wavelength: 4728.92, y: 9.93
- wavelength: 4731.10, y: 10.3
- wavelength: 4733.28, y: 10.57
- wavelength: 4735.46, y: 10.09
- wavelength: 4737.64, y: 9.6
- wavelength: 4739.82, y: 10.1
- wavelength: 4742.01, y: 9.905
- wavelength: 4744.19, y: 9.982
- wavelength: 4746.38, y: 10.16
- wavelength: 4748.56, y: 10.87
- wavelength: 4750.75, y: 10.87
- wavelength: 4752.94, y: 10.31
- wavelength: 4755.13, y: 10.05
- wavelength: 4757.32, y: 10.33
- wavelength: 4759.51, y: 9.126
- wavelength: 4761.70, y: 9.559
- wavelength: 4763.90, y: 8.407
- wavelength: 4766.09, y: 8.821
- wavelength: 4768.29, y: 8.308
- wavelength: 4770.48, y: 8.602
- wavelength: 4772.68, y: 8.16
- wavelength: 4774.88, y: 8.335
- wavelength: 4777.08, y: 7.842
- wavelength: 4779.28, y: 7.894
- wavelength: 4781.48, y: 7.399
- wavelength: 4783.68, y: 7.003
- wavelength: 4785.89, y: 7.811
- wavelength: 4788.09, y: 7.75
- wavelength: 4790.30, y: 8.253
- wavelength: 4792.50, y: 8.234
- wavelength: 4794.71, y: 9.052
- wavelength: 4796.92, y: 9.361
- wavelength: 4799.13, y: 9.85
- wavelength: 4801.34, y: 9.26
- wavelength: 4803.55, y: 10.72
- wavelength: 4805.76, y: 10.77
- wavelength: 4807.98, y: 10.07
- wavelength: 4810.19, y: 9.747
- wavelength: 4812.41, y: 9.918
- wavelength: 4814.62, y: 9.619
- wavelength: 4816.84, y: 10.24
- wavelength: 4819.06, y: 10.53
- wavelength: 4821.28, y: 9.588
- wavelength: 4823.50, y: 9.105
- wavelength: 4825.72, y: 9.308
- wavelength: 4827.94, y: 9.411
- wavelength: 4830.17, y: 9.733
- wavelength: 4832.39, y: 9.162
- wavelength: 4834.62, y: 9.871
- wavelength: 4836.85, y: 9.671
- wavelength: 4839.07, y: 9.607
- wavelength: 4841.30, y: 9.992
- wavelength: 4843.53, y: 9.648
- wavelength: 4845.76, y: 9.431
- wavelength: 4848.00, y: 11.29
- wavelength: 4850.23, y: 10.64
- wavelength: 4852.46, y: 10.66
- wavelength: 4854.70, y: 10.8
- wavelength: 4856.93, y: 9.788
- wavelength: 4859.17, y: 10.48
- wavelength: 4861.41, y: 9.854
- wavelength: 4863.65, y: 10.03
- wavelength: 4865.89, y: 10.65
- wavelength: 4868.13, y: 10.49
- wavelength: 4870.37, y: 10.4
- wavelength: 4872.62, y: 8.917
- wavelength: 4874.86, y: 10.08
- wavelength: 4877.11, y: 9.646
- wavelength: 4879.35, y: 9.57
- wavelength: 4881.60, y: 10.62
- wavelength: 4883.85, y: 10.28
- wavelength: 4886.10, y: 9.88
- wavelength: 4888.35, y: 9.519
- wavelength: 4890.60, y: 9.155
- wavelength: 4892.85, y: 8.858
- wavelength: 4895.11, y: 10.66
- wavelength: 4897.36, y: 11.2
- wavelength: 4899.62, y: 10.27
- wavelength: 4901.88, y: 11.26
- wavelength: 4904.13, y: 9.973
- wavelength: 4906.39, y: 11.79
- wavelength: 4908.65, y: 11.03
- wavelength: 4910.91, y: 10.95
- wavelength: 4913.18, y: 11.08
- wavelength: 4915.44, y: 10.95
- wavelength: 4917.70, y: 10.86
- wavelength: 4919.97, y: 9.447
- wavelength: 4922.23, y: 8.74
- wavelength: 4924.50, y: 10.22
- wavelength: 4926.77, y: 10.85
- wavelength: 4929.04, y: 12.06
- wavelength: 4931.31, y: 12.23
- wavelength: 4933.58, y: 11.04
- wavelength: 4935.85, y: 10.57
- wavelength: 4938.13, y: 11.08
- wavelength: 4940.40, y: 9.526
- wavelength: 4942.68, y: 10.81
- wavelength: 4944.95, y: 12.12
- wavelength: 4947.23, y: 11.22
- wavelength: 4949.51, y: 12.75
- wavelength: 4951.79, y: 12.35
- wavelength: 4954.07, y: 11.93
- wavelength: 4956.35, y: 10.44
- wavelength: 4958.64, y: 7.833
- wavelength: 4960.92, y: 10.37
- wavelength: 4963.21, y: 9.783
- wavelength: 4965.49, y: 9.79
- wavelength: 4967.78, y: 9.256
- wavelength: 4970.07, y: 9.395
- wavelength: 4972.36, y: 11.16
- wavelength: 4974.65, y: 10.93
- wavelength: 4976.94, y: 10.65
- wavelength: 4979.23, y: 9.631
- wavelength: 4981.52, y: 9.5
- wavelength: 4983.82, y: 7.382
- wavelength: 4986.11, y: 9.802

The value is 0.91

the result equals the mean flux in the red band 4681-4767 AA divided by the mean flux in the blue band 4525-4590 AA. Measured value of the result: 1.09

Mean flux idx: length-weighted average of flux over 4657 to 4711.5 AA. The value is 10.8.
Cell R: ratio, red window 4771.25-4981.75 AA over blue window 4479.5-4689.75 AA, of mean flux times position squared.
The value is 1.13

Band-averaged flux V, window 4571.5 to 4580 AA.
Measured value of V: 10.6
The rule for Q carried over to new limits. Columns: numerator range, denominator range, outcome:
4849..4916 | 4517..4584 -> 1.10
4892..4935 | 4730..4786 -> 1.16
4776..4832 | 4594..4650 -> 0.84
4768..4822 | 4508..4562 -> 1.00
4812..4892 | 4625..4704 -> 0.92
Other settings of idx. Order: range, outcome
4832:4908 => 10.1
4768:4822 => 8.98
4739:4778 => 9.43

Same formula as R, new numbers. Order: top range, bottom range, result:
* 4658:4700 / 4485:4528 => 1.28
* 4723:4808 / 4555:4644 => 0.94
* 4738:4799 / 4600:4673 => 0.88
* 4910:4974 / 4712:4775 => 1.16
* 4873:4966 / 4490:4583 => 1.33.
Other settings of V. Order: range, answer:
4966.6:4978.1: 10.3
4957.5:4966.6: 9.45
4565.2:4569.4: 10.4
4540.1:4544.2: 9.6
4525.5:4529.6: 7.96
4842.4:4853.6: 10.3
